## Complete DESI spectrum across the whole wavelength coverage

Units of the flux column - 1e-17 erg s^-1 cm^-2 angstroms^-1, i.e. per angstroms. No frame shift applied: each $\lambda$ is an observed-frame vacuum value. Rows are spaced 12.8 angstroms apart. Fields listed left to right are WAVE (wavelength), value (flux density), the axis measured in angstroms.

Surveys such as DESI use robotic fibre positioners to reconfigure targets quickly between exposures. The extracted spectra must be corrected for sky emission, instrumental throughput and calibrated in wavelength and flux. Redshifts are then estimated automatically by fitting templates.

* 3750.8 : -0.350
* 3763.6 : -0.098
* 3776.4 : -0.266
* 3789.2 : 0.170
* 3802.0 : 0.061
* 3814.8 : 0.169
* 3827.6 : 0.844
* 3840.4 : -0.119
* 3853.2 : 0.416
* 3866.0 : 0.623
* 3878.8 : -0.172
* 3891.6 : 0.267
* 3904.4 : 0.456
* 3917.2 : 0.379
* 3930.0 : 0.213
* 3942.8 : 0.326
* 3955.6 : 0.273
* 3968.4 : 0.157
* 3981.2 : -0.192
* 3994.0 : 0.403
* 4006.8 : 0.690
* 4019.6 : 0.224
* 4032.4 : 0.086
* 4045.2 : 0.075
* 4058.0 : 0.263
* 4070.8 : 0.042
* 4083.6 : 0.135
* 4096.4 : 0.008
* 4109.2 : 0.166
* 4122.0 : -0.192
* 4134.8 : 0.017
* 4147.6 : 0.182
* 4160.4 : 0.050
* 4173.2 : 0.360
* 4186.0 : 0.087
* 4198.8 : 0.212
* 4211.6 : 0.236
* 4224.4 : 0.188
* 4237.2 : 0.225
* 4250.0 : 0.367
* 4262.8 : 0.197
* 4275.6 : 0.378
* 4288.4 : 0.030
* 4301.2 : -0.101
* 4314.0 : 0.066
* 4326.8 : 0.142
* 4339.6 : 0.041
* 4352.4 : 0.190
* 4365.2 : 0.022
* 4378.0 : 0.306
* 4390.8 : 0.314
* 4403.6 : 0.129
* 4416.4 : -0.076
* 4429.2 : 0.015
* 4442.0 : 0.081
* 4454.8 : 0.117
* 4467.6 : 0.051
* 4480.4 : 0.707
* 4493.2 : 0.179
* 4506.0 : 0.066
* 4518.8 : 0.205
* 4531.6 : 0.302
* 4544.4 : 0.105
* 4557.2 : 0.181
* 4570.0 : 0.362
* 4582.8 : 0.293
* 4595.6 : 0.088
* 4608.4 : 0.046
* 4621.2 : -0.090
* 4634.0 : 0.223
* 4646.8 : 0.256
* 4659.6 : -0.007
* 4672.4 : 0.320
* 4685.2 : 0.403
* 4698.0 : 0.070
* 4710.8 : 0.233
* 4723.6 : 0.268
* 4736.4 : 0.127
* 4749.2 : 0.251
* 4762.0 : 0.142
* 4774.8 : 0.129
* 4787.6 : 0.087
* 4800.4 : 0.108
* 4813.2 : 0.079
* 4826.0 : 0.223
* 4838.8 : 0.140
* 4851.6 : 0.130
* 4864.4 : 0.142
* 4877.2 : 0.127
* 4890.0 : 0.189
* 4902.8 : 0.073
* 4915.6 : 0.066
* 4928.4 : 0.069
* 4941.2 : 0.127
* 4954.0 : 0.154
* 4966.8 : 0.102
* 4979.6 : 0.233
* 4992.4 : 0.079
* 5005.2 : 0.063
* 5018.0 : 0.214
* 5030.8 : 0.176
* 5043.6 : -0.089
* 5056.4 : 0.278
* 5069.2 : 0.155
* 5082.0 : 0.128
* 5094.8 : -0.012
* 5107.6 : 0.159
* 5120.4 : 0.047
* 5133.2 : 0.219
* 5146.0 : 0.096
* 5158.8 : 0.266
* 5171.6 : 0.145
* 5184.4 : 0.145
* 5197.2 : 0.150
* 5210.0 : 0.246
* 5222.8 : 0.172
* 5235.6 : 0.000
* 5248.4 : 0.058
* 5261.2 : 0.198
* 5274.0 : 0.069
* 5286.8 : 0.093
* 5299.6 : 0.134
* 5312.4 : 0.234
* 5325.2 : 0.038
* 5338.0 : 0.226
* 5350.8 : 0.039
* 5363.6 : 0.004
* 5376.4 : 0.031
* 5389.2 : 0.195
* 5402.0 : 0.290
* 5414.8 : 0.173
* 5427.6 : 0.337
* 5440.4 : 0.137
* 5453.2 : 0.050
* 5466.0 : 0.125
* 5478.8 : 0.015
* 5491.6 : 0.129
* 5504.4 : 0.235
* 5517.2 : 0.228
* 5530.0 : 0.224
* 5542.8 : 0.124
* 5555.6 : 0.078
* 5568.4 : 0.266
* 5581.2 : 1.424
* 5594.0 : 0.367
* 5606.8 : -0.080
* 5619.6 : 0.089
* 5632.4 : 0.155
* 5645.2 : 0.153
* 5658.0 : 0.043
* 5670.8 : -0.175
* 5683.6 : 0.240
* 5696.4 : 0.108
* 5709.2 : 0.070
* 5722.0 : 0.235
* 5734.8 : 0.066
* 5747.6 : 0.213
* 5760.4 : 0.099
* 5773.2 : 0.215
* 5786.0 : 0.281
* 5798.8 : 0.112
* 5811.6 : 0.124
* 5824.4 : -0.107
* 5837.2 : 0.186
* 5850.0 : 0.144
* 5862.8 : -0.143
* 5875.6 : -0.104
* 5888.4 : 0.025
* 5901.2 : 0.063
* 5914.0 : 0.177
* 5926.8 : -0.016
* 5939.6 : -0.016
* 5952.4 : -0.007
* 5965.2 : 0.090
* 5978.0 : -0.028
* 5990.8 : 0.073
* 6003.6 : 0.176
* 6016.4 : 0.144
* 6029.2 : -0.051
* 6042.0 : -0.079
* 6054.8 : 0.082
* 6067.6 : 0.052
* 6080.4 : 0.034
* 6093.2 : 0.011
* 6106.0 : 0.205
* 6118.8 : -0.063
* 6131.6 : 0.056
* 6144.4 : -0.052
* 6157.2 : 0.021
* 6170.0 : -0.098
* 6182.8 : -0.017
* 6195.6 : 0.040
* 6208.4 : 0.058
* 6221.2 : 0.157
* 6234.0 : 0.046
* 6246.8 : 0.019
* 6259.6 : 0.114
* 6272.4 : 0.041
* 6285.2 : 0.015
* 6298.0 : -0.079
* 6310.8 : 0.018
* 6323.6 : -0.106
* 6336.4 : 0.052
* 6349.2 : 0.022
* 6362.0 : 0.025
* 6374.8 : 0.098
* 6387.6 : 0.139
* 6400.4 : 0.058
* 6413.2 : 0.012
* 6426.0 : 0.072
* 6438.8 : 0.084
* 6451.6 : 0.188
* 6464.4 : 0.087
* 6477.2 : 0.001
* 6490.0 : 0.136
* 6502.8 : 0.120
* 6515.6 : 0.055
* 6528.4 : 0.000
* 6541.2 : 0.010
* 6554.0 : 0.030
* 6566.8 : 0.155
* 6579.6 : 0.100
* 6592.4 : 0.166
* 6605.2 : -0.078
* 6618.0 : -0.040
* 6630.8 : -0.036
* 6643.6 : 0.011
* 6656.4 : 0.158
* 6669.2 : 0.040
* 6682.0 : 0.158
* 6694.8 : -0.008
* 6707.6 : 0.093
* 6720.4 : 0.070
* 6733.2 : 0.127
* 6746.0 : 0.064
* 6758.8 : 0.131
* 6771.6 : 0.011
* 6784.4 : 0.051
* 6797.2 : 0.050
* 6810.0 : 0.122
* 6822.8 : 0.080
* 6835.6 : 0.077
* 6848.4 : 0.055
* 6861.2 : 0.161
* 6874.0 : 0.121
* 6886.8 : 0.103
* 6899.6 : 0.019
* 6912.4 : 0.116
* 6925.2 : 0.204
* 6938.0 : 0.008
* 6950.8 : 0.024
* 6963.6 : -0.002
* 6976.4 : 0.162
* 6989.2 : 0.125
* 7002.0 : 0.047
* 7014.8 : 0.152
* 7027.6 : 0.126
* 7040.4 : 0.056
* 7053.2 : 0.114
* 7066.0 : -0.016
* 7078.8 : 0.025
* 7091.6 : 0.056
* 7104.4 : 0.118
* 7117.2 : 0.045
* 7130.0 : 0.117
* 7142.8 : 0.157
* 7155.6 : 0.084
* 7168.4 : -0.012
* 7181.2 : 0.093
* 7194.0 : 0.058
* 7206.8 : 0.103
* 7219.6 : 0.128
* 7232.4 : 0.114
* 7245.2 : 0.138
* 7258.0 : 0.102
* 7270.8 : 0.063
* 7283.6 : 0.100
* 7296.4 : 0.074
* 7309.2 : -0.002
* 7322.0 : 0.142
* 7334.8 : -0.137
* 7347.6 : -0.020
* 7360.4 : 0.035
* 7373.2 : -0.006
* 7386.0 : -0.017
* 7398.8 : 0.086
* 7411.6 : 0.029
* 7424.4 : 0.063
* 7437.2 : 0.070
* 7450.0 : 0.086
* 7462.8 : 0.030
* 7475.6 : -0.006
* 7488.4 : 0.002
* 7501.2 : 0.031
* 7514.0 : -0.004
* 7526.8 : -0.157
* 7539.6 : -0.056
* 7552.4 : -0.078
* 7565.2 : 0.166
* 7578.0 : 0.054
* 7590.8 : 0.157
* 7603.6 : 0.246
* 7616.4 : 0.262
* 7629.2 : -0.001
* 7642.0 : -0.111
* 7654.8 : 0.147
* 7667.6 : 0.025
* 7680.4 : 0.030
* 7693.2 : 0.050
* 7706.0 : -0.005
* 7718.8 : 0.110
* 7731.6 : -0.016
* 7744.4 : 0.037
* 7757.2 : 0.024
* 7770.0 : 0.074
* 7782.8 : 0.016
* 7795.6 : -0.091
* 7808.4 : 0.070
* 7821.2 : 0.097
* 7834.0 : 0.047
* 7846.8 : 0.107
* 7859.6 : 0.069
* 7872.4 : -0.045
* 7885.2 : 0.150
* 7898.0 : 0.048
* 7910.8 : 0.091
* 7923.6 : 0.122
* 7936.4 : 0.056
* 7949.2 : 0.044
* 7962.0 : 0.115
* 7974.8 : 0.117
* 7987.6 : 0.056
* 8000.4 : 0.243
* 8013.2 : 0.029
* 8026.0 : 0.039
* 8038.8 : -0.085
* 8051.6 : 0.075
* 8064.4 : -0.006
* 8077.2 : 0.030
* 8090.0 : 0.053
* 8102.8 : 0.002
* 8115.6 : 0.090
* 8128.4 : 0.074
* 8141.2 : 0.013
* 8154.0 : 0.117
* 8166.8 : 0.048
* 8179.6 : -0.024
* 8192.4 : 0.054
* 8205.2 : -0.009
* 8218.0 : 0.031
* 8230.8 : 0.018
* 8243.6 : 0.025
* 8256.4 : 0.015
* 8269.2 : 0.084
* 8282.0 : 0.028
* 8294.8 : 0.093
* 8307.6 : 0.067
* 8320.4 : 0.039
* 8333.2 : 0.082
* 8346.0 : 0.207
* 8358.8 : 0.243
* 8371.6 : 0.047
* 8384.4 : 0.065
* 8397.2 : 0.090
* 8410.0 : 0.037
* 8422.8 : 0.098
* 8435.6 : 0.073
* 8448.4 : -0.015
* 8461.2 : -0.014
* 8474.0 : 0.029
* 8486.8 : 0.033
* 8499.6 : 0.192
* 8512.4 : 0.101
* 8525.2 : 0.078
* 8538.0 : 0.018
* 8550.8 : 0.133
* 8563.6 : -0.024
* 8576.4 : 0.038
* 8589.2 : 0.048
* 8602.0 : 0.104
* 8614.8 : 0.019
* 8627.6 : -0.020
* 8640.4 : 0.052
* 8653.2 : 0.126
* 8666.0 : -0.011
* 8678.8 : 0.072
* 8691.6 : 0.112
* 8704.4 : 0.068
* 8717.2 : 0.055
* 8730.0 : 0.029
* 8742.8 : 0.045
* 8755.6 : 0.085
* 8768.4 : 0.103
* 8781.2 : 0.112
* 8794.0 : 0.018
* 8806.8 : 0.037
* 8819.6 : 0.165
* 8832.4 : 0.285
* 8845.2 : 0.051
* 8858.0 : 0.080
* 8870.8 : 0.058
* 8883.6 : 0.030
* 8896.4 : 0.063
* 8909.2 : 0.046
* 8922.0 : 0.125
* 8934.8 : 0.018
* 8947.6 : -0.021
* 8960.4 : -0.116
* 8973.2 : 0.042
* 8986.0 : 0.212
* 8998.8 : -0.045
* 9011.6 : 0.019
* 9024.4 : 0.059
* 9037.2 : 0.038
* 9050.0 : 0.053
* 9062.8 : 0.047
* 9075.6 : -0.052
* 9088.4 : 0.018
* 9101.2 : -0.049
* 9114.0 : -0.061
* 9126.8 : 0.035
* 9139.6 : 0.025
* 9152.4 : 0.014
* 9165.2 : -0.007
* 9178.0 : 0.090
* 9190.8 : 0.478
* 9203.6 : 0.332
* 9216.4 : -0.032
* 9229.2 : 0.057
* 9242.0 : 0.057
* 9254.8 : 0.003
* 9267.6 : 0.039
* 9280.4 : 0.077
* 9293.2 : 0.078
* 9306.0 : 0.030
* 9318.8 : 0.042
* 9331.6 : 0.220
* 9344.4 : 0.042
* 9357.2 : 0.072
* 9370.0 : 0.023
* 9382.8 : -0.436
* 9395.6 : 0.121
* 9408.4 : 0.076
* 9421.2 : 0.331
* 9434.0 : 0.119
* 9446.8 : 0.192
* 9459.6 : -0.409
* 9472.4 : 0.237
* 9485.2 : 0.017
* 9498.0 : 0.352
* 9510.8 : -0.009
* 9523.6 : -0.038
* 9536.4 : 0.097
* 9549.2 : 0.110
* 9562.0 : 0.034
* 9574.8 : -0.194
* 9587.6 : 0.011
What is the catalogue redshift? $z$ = 1.47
